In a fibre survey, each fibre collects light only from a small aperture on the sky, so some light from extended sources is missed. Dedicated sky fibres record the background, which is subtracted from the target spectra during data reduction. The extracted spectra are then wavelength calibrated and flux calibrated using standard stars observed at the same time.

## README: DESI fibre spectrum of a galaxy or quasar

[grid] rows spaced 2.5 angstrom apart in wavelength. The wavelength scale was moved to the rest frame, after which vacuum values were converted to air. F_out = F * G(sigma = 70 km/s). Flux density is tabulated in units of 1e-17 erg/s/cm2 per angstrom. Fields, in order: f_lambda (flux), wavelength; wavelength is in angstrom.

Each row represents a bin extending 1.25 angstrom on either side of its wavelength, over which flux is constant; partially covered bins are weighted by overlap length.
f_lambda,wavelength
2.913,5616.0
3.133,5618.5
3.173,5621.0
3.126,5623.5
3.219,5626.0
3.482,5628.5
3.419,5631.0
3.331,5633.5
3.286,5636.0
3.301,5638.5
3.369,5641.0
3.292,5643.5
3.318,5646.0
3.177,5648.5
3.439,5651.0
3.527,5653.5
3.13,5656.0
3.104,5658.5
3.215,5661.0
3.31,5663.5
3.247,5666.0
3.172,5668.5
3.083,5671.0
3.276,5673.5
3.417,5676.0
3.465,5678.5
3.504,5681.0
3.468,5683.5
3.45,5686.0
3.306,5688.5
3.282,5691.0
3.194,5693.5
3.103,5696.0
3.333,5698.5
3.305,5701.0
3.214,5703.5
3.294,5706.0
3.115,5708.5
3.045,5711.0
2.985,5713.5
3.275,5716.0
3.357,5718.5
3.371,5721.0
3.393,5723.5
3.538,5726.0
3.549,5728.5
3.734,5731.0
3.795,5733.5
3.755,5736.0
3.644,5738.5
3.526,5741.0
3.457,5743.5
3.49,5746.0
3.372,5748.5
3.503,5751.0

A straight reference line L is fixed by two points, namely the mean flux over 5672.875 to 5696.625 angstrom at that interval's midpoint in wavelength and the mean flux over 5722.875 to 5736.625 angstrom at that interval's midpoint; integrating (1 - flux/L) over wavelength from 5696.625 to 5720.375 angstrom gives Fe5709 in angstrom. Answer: 1.9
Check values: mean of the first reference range 3.35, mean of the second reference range 3.63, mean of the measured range 3.21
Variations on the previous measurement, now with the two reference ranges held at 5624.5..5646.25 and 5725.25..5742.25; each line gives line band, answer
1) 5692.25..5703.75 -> 0.99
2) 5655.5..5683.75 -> 1.35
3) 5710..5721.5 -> 1.26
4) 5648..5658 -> 0.23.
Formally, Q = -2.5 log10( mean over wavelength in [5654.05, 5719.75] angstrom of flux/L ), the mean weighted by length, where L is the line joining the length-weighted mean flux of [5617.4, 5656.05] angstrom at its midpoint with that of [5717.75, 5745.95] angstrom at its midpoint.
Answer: 0.06 mag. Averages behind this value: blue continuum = 3.3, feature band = 3.26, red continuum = 3.56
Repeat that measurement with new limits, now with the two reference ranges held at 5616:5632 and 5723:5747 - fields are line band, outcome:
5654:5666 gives 0.043 mag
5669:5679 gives 0.034 mag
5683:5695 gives 0.037 mag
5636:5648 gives -0.006 mag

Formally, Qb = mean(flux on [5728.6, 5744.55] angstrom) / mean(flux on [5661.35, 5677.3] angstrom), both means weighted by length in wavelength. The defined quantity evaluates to 1.12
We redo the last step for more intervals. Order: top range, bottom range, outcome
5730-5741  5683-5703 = 1.13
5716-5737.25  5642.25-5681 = 1.08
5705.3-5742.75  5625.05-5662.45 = 1.04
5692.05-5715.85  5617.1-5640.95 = 0.97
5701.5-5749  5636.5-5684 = 1.03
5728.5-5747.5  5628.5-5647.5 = 1.08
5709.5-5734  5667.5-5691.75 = 1.01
